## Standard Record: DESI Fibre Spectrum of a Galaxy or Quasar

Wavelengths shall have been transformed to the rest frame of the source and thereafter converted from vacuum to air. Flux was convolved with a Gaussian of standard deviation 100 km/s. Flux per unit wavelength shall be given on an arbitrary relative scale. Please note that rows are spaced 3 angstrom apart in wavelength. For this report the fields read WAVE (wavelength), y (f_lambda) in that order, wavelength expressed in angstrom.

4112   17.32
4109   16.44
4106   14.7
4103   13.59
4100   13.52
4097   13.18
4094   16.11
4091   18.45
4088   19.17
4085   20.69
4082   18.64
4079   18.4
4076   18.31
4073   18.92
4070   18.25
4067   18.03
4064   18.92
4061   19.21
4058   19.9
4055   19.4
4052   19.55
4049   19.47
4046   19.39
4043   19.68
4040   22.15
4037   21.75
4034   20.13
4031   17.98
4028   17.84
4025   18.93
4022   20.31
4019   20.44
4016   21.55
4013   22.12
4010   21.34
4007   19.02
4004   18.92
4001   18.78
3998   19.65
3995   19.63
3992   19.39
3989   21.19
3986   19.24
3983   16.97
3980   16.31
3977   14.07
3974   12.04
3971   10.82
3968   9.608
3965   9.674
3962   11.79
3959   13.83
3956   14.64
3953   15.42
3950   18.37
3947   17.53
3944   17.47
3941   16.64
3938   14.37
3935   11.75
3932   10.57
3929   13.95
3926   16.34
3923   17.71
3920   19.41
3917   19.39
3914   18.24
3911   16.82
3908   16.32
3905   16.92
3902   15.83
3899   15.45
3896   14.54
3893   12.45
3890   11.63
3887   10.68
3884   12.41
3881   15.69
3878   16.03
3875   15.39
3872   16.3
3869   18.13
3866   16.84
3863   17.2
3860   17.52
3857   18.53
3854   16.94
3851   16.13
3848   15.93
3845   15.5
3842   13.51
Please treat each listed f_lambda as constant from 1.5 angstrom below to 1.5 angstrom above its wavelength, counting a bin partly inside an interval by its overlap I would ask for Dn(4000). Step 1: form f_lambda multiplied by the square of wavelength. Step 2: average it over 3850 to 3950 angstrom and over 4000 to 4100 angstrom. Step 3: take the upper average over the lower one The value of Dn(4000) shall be 1.3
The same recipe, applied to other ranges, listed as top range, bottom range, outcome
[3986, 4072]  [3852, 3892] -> 1.37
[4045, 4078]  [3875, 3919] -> 1.36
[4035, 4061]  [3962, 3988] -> 1.53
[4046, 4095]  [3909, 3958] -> 1.25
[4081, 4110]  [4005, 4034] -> 0.85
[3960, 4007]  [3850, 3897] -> 1.10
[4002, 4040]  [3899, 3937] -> 1.32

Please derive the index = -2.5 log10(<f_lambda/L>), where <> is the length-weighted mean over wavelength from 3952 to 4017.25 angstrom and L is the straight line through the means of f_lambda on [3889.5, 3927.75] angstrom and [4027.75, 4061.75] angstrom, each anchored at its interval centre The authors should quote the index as 0.11 mag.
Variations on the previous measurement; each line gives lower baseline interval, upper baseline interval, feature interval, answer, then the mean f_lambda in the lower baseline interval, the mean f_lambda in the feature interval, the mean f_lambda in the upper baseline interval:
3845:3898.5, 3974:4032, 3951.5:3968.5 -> 0.37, 15.4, 12.7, 19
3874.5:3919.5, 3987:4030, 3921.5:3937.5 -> 0.18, 15.3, 14.1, 19.9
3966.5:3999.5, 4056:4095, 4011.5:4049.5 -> -0.15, 16.3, 20.2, 18.7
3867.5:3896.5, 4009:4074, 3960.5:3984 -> 0.36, 14.3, 12.6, 19.8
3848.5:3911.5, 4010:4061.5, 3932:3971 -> 0.25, 15.6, 14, 20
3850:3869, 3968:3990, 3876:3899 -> 0.24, 17.3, 13.5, 15.3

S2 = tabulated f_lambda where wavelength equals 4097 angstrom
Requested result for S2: 13.18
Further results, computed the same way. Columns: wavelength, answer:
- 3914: 18.24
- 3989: 21.19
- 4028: 17.84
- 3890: 11.63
